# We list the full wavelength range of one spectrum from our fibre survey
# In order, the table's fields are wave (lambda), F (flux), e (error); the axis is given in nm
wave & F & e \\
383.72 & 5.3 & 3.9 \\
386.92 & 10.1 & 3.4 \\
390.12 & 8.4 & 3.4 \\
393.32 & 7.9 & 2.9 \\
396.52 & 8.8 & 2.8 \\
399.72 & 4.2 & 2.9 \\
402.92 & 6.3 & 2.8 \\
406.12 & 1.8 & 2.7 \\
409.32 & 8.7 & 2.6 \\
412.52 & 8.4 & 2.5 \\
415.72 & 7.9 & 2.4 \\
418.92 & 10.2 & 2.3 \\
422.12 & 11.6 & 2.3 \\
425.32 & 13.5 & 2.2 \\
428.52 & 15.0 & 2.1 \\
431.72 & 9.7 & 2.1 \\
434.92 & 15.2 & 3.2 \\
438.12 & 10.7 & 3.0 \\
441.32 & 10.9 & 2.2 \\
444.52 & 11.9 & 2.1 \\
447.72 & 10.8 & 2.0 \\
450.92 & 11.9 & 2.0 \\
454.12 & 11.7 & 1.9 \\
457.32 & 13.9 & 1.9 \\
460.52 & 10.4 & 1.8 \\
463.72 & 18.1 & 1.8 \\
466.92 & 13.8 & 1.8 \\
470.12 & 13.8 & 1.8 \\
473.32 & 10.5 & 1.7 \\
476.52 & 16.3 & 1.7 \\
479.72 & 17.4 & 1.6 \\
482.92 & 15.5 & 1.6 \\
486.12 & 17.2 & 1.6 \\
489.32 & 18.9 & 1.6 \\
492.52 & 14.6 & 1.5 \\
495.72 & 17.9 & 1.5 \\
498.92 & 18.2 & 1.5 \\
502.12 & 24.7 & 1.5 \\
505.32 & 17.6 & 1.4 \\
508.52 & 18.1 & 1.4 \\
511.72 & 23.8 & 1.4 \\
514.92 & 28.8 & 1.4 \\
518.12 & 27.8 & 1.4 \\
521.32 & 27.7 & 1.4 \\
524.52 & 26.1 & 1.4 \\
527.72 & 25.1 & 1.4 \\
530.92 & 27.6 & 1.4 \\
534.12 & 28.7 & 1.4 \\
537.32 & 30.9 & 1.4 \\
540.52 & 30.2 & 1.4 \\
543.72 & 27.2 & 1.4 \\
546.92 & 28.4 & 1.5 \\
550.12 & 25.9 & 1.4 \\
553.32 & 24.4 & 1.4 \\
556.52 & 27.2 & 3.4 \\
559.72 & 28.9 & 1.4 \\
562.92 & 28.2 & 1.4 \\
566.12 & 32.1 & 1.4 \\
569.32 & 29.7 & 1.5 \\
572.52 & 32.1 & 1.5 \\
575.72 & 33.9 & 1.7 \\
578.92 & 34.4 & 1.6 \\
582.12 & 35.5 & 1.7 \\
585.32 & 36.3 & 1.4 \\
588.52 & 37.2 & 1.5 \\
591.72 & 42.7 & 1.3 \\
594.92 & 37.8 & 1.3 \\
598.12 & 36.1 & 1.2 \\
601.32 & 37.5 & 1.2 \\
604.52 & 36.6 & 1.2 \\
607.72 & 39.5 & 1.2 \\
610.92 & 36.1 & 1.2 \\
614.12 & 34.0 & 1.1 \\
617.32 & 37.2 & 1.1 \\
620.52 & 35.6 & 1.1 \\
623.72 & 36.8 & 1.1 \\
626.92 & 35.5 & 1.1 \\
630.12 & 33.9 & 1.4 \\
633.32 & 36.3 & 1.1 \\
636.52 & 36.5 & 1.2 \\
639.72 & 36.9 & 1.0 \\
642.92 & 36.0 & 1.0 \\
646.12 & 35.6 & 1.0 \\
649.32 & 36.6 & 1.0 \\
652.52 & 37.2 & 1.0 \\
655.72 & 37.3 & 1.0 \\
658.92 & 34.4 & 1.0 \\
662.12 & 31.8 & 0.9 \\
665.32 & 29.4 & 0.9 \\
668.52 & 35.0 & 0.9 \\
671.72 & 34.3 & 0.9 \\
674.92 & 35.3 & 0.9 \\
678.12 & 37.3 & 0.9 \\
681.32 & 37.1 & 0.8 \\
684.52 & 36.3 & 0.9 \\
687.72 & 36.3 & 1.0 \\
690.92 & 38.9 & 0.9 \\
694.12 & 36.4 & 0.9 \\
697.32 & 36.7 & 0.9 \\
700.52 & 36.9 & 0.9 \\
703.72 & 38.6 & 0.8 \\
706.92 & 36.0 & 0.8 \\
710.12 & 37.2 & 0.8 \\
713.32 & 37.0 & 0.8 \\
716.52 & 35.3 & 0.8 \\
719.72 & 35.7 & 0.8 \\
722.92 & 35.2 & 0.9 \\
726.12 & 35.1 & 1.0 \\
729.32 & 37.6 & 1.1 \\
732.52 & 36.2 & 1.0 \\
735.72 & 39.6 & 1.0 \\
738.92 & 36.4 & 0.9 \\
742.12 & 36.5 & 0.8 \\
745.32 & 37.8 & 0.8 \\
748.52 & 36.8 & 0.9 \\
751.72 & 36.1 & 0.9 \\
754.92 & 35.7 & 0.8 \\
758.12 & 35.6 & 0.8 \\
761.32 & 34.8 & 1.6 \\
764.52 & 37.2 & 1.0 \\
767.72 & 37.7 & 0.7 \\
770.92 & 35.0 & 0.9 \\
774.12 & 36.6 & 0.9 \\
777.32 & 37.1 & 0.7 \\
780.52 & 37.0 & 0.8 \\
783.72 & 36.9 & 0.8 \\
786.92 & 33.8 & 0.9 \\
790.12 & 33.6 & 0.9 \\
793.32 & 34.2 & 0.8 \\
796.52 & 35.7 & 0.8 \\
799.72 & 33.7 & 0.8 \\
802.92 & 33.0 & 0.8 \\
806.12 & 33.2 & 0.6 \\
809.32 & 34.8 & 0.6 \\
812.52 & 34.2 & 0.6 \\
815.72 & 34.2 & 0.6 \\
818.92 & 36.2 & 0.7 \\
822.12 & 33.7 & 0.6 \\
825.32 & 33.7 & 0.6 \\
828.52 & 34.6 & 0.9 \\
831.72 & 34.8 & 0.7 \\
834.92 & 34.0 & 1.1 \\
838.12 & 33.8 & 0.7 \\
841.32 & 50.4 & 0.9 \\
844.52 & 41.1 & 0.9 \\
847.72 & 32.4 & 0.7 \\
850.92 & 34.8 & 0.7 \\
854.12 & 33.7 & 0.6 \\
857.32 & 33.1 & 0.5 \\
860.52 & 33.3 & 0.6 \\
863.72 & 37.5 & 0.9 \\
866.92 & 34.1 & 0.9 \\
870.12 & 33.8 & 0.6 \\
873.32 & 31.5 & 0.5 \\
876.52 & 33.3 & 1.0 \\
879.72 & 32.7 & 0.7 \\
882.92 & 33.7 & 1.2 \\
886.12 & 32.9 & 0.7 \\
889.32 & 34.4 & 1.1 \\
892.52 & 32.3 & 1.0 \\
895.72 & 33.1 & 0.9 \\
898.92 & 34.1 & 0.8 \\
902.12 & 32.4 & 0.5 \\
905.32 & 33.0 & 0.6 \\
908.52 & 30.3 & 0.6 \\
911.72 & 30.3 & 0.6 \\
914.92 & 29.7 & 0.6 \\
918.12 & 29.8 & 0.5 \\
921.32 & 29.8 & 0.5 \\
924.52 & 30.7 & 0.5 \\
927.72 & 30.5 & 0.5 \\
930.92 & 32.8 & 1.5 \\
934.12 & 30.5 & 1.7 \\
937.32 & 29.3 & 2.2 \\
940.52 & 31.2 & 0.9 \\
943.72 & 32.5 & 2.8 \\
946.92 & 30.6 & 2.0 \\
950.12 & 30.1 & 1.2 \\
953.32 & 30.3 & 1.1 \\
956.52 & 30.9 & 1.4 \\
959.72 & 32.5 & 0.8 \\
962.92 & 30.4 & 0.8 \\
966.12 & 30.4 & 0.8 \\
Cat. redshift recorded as 0.283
